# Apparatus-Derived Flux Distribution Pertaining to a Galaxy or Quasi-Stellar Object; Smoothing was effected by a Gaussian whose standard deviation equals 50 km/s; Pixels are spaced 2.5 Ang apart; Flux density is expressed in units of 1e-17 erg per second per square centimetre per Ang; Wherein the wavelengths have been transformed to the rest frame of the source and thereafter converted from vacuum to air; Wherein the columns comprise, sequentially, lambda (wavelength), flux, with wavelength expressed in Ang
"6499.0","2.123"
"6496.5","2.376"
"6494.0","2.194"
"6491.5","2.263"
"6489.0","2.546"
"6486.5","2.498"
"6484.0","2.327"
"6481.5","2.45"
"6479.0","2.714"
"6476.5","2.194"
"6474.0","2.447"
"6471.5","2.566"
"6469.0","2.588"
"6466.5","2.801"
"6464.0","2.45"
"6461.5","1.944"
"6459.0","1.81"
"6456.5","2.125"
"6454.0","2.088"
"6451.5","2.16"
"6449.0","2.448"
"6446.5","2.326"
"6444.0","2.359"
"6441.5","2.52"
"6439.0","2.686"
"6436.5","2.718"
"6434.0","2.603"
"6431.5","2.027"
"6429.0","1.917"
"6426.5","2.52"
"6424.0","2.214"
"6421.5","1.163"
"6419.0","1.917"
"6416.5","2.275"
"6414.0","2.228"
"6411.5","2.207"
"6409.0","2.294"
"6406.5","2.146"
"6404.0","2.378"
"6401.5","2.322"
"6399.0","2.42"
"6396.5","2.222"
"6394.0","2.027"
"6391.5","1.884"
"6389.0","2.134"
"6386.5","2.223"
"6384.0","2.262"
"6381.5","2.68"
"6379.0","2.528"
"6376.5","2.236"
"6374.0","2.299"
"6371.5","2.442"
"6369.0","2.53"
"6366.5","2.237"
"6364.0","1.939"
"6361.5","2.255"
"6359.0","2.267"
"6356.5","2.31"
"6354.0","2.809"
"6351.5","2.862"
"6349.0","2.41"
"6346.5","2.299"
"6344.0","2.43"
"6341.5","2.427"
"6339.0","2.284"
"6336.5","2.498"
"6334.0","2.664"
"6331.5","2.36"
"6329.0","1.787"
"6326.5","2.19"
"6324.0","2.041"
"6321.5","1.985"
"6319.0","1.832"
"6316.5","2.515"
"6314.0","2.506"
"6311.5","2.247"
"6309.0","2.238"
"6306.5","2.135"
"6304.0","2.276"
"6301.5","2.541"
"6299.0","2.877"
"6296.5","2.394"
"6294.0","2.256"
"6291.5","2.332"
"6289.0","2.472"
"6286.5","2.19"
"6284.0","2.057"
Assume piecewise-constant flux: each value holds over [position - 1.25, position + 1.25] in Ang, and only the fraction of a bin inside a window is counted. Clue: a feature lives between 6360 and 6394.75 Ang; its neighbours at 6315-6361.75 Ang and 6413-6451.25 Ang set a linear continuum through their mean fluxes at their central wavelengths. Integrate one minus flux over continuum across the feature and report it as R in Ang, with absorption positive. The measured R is 0.5 Ang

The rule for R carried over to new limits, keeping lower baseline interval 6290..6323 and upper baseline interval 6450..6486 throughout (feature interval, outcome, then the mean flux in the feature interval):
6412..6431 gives 2.38 Ang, 2.04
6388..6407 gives 1.10 Ang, 2.19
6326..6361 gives -1.20 Ang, 2.4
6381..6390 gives 0.10 Ang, 2.3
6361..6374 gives 0.23 Ang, 2.28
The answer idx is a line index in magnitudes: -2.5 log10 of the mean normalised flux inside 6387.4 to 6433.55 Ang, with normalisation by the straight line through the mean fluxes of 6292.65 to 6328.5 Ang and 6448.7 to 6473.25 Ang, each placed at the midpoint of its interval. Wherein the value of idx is 0.08 mag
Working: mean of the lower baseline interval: 2.28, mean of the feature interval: 2.14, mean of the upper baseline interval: 2.3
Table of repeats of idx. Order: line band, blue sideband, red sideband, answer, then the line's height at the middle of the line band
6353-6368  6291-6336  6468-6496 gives 0.01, 2.33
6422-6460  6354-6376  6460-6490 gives 0.06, 2.41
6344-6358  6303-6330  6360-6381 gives -0.12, 2.26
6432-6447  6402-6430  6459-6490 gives -0.13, 2.25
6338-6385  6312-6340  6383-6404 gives -0.08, 2.22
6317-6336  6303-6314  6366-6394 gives 0.06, 2.27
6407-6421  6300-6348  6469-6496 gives 0.11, 2.36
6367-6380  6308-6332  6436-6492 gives -0.07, 2.25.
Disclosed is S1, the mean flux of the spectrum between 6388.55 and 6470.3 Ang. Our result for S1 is 2.24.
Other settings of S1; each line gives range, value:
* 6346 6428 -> 2.27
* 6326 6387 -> 2.37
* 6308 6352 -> 2.3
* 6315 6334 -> 2.14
